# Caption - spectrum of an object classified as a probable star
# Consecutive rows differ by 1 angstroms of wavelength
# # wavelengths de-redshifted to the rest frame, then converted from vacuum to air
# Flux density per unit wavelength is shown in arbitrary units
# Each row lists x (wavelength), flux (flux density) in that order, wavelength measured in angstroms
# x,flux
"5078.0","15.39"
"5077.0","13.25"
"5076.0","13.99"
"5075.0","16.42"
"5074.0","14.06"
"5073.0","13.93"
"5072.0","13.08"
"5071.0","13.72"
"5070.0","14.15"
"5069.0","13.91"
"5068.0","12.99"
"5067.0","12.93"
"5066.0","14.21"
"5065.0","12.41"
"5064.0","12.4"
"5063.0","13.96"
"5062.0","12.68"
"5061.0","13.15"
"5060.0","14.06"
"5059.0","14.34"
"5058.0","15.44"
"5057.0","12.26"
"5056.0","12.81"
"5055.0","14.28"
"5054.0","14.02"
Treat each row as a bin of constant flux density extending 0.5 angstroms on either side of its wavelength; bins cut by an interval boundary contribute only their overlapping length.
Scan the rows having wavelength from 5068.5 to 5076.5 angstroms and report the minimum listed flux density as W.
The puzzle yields 13.08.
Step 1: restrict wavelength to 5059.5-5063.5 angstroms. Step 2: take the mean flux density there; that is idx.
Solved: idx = 13.5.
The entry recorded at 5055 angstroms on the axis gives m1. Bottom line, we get 14.28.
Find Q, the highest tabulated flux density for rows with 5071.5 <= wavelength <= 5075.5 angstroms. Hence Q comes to 16.42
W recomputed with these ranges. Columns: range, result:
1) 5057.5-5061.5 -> 13.15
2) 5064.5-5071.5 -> 12.41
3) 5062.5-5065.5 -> 12.4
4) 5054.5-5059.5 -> 12.26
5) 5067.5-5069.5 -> 12.99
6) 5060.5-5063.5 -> 12.68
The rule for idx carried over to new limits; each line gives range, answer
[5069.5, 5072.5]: 13.7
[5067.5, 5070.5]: 13.7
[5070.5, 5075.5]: 14.2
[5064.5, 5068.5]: 13.1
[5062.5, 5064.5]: 13.2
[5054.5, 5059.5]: 13.8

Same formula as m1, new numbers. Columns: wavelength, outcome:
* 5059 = 14.34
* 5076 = 13.99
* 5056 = 12.81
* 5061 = 13.15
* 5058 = 15.44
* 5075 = 16.42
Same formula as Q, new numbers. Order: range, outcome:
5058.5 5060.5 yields 14.34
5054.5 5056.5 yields 14.28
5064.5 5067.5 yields 14.21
